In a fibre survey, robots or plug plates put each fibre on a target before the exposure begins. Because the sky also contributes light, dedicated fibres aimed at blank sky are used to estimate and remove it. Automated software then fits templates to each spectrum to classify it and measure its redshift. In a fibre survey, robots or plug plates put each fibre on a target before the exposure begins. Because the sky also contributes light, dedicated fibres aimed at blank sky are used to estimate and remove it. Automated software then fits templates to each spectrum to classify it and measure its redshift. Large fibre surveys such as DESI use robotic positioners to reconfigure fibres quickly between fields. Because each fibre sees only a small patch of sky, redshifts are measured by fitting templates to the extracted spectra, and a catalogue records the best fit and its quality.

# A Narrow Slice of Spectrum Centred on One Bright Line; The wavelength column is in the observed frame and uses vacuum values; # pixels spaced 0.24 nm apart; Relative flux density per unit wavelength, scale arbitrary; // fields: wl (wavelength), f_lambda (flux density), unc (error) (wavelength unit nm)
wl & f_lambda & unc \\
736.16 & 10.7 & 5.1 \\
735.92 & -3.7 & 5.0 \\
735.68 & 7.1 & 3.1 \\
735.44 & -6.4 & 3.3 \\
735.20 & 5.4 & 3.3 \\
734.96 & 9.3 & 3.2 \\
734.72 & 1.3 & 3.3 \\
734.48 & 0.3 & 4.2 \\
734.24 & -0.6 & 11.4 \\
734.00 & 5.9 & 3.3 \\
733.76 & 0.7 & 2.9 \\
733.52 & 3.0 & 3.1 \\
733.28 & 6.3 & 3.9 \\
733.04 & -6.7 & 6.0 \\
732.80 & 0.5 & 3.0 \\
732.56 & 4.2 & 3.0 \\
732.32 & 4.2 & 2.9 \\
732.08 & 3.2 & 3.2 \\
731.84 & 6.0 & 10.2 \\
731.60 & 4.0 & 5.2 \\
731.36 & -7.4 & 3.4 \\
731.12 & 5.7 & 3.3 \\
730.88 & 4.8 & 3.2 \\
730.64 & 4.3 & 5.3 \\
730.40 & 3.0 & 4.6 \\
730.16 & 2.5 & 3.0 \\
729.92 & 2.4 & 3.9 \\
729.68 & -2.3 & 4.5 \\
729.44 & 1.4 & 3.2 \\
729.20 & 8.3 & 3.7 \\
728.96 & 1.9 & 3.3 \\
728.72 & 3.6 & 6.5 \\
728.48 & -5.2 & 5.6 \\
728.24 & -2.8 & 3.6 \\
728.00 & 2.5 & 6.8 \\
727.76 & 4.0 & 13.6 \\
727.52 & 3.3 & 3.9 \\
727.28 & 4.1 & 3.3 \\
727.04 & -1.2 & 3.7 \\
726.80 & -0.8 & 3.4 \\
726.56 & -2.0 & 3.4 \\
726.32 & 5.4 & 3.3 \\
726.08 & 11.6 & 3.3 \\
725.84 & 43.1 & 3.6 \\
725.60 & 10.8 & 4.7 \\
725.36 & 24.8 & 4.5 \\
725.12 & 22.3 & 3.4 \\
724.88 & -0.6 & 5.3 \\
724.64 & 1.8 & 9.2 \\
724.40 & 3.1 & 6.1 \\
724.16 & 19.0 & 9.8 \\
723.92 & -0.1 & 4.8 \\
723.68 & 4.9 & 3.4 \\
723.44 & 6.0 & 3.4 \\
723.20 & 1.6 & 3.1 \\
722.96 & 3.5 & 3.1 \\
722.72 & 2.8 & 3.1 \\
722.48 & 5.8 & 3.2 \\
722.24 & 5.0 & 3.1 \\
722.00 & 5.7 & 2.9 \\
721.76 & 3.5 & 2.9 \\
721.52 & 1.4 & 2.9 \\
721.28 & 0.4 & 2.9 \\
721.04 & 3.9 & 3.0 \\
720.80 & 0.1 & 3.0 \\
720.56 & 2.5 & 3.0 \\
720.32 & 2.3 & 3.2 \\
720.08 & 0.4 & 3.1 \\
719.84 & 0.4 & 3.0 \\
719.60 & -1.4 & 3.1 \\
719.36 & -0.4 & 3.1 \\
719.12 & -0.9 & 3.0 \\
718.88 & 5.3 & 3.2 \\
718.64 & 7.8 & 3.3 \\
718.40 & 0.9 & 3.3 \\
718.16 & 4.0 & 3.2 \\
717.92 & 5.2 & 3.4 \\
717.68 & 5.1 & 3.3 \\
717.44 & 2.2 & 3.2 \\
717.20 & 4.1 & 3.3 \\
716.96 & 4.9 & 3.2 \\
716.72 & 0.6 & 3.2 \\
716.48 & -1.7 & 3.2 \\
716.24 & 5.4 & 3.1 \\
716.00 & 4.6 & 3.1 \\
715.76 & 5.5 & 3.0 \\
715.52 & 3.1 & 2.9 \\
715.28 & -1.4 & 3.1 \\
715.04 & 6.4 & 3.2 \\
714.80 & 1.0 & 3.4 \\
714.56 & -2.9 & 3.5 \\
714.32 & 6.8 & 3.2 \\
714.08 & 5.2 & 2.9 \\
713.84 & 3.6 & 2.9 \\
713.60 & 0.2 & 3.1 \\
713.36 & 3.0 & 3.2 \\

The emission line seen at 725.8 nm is [O II] 3727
